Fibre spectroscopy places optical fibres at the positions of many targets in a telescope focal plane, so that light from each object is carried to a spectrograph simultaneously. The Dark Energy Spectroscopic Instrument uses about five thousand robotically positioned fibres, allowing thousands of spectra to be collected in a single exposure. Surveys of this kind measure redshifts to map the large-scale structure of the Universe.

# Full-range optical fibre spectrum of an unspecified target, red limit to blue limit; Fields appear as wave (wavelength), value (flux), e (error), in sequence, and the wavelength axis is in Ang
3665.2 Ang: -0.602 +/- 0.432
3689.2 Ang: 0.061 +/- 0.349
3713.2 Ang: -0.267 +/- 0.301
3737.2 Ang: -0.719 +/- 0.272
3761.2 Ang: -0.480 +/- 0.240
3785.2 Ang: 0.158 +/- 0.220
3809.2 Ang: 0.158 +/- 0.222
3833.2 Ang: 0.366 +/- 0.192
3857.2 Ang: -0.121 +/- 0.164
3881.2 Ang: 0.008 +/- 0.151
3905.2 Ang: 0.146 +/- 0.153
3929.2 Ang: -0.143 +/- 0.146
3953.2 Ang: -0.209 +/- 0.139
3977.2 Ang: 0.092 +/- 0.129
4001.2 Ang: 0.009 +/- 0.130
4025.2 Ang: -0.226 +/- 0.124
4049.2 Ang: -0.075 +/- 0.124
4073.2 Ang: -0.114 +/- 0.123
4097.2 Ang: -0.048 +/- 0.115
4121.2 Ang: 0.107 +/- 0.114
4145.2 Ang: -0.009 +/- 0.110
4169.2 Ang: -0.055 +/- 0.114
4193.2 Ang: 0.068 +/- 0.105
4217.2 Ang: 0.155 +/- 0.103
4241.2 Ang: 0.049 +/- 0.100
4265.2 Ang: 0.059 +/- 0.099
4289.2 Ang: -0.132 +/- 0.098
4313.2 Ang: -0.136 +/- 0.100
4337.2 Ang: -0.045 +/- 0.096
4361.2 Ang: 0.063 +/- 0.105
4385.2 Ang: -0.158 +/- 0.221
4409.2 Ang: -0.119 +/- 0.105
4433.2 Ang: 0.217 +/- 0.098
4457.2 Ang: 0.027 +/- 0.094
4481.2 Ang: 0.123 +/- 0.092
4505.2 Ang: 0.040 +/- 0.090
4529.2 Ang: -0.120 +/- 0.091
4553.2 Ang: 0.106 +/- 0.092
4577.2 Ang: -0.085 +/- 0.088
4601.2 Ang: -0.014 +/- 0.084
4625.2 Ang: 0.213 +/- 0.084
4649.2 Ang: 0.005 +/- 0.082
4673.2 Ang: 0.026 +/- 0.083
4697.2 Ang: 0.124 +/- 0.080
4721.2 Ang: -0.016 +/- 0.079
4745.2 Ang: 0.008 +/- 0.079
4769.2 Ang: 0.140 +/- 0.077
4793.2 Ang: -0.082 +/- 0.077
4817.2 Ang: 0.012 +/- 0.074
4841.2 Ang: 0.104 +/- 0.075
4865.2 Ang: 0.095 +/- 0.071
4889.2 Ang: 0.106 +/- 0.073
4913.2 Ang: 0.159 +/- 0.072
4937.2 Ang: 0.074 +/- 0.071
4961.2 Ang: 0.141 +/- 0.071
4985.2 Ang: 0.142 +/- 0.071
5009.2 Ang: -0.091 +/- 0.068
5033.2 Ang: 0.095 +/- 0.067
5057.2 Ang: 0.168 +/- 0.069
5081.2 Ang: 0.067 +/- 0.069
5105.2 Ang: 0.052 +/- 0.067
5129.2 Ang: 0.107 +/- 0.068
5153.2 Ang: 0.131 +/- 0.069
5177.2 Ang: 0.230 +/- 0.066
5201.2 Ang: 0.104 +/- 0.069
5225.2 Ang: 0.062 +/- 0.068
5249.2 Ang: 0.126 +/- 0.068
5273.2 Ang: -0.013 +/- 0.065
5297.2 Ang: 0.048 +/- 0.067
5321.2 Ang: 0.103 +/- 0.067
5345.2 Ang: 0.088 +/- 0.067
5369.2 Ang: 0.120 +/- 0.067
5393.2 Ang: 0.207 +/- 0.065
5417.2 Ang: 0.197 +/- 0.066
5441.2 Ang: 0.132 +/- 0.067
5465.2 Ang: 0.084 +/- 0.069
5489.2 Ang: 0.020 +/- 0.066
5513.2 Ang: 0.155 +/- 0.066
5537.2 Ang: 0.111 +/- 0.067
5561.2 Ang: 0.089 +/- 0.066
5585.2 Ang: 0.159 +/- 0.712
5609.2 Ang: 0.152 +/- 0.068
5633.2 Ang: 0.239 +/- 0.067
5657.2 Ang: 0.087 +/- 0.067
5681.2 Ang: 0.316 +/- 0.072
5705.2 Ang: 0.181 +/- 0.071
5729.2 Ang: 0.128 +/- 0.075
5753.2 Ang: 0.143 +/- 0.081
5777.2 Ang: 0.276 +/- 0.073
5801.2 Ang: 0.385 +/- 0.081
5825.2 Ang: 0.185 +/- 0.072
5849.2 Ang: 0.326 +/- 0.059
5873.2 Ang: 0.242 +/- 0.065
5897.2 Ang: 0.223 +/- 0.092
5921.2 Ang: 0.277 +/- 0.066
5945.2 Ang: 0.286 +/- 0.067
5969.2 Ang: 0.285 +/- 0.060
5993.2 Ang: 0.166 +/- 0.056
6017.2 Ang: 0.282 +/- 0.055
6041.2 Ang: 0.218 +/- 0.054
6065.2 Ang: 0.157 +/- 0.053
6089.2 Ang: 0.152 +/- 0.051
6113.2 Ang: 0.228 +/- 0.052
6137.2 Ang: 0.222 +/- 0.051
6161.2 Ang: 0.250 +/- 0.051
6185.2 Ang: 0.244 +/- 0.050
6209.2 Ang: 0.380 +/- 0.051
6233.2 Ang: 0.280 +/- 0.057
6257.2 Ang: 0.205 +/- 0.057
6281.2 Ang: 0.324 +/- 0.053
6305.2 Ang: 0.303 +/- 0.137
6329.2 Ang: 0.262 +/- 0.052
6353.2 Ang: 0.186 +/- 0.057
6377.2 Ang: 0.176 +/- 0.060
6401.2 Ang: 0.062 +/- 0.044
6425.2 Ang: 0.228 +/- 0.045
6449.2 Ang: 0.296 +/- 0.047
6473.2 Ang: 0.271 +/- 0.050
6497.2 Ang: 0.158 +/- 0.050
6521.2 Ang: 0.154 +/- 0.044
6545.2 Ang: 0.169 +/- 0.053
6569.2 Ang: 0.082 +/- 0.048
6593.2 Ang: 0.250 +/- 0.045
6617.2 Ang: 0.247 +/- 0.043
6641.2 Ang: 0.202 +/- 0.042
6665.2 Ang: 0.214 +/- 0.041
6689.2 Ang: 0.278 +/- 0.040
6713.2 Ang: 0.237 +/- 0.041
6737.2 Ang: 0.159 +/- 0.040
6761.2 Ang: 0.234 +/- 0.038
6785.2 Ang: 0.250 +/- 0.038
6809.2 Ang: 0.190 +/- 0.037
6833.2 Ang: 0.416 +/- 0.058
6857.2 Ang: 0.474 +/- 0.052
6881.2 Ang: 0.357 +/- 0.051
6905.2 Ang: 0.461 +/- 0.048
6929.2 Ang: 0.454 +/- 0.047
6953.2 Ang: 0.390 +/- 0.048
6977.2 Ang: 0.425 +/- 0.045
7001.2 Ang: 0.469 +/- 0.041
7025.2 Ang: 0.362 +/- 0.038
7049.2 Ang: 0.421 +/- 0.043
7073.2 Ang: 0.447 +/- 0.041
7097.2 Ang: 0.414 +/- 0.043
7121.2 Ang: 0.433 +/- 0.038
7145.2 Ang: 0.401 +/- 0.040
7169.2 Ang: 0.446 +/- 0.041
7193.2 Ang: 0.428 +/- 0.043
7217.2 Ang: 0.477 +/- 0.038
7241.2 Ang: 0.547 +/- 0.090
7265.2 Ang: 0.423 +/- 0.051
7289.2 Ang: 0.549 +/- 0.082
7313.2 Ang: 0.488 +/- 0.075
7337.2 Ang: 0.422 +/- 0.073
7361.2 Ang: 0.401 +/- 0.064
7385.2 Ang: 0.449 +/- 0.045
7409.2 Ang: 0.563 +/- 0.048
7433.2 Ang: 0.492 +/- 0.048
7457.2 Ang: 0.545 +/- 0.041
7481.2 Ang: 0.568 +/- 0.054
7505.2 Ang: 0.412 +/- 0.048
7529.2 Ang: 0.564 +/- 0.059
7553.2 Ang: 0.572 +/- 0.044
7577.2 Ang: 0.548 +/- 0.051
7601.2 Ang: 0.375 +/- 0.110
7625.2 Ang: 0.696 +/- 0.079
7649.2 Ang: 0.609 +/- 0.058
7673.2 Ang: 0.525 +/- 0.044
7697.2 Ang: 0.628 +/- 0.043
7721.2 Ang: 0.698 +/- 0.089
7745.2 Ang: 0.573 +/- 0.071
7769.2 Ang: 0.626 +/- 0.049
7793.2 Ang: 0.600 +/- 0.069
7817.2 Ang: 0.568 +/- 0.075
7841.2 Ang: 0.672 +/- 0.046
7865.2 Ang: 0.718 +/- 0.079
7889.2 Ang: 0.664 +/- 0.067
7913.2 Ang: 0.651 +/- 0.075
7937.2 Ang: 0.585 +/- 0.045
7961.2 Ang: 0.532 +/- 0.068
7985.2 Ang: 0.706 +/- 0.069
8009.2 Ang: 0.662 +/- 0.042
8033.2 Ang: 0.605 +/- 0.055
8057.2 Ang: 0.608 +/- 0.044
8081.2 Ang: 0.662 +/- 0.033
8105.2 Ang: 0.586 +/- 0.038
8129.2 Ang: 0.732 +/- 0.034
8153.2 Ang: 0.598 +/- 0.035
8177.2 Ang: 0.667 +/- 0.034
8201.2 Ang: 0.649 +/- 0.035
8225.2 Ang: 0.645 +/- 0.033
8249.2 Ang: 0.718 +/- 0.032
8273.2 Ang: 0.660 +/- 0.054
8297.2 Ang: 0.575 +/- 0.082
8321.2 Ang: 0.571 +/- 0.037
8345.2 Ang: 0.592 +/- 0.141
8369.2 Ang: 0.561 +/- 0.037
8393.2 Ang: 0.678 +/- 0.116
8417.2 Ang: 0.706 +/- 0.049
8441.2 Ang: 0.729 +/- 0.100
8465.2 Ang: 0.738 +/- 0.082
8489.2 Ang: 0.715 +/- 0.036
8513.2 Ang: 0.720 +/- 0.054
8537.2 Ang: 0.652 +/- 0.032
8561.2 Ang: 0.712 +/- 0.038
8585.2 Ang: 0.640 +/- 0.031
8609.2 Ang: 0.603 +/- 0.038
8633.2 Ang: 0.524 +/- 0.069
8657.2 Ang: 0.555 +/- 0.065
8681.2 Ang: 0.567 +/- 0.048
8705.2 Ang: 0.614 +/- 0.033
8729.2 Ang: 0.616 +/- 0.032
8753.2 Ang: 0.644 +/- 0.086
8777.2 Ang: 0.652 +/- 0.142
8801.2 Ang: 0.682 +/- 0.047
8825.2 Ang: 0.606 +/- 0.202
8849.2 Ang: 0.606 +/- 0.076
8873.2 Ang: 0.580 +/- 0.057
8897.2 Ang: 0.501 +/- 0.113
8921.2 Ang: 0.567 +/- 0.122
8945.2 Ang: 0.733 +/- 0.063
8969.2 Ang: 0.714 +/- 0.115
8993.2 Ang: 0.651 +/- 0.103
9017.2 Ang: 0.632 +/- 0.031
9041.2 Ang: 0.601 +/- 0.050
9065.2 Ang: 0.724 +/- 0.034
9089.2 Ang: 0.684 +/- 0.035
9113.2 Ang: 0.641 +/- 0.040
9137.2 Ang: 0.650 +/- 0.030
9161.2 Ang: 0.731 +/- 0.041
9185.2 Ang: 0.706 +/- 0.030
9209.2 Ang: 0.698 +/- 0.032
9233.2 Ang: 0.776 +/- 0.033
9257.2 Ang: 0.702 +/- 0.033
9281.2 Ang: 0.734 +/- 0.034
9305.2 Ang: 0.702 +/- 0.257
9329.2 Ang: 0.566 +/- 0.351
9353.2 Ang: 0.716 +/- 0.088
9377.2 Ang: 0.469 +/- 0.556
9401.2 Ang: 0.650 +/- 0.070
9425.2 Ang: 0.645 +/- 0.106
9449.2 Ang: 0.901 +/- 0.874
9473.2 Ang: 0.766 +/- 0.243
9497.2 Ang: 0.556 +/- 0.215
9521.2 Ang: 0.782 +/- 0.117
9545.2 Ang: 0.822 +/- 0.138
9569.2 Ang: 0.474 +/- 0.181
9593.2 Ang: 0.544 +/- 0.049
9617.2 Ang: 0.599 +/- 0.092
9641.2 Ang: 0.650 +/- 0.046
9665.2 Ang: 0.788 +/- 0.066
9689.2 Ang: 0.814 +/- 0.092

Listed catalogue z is 0.71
